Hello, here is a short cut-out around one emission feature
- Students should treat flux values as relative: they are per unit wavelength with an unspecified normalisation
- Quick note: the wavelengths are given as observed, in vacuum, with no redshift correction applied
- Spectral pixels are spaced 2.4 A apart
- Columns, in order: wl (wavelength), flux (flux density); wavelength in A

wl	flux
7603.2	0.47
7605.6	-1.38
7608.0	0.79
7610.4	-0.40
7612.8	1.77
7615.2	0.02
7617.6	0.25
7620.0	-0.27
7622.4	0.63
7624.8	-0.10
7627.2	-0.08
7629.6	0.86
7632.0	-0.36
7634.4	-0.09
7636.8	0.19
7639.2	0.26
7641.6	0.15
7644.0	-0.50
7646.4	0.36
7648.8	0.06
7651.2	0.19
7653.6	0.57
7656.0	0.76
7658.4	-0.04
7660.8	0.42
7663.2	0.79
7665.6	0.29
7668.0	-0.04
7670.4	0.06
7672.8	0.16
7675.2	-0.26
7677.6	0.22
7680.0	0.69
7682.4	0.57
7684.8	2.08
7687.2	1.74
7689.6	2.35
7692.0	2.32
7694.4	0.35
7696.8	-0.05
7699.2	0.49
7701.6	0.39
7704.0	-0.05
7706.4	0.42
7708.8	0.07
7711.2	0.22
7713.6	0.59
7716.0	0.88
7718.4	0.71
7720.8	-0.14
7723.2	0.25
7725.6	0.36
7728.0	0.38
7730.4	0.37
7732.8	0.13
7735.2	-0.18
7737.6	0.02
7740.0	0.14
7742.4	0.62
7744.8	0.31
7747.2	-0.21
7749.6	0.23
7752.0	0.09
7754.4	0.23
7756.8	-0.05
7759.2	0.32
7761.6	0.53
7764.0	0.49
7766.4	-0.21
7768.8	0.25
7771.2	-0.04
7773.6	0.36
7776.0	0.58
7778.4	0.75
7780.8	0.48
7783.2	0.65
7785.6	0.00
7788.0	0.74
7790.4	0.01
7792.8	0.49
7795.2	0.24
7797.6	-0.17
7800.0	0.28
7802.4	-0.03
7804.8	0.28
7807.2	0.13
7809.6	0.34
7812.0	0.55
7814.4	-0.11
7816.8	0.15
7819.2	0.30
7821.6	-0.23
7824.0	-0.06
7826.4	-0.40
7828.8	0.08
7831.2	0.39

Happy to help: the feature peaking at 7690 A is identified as [O II]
